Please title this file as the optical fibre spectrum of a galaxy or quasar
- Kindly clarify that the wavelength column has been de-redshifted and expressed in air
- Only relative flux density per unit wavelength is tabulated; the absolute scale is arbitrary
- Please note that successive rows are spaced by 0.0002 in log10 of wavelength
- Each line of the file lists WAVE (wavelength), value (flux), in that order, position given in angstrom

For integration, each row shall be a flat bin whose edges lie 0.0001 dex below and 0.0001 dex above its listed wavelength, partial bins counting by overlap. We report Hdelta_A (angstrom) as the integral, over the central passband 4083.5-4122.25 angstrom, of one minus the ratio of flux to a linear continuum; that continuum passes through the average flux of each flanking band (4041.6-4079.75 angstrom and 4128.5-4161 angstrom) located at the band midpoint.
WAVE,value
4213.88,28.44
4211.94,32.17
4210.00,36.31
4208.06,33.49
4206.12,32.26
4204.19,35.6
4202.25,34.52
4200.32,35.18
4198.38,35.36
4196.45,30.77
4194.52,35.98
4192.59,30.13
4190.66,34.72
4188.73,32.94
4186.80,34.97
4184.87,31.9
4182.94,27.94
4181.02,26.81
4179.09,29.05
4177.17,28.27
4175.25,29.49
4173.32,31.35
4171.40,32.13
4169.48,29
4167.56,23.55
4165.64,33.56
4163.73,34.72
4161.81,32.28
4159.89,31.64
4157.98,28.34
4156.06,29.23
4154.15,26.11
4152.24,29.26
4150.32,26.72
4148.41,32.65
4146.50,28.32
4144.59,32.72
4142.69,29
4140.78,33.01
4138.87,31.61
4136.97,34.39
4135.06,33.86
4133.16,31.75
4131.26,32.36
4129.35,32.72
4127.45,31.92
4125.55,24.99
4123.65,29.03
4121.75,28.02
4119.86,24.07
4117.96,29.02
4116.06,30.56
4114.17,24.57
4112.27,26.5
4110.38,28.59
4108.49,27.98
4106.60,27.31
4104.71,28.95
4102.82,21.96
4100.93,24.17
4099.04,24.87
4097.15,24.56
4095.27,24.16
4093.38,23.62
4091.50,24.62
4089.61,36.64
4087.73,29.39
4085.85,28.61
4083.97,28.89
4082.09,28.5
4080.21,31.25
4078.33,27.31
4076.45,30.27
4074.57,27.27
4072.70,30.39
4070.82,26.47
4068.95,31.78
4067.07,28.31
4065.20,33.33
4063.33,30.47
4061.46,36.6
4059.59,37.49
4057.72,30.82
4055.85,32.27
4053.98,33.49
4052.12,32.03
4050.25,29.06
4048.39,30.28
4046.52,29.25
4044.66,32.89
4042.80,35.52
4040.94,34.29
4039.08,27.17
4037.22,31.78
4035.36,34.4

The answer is 5.09 angstrom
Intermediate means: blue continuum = 31.3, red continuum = 30.8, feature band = 27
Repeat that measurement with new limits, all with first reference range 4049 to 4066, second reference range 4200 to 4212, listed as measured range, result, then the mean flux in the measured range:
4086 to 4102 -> 3.18 angstrom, 26.6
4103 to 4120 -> 3.02 angstrom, 27.4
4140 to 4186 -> 5.43 angstrom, 29.9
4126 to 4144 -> 0.80 angstrom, 32.1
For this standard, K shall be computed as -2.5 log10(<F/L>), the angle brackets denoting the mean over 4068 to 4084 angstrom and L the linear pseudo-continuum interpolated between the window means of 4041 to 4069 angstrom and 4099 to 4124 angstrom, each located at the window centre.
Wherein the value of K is 0.04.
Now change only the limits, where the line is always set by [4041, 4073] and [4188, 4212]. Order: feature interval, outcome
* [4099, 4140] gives 0.14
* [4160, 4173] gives 0.08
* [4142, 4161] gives 0.13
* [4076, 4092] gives 0.09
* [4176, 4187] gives 0.14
